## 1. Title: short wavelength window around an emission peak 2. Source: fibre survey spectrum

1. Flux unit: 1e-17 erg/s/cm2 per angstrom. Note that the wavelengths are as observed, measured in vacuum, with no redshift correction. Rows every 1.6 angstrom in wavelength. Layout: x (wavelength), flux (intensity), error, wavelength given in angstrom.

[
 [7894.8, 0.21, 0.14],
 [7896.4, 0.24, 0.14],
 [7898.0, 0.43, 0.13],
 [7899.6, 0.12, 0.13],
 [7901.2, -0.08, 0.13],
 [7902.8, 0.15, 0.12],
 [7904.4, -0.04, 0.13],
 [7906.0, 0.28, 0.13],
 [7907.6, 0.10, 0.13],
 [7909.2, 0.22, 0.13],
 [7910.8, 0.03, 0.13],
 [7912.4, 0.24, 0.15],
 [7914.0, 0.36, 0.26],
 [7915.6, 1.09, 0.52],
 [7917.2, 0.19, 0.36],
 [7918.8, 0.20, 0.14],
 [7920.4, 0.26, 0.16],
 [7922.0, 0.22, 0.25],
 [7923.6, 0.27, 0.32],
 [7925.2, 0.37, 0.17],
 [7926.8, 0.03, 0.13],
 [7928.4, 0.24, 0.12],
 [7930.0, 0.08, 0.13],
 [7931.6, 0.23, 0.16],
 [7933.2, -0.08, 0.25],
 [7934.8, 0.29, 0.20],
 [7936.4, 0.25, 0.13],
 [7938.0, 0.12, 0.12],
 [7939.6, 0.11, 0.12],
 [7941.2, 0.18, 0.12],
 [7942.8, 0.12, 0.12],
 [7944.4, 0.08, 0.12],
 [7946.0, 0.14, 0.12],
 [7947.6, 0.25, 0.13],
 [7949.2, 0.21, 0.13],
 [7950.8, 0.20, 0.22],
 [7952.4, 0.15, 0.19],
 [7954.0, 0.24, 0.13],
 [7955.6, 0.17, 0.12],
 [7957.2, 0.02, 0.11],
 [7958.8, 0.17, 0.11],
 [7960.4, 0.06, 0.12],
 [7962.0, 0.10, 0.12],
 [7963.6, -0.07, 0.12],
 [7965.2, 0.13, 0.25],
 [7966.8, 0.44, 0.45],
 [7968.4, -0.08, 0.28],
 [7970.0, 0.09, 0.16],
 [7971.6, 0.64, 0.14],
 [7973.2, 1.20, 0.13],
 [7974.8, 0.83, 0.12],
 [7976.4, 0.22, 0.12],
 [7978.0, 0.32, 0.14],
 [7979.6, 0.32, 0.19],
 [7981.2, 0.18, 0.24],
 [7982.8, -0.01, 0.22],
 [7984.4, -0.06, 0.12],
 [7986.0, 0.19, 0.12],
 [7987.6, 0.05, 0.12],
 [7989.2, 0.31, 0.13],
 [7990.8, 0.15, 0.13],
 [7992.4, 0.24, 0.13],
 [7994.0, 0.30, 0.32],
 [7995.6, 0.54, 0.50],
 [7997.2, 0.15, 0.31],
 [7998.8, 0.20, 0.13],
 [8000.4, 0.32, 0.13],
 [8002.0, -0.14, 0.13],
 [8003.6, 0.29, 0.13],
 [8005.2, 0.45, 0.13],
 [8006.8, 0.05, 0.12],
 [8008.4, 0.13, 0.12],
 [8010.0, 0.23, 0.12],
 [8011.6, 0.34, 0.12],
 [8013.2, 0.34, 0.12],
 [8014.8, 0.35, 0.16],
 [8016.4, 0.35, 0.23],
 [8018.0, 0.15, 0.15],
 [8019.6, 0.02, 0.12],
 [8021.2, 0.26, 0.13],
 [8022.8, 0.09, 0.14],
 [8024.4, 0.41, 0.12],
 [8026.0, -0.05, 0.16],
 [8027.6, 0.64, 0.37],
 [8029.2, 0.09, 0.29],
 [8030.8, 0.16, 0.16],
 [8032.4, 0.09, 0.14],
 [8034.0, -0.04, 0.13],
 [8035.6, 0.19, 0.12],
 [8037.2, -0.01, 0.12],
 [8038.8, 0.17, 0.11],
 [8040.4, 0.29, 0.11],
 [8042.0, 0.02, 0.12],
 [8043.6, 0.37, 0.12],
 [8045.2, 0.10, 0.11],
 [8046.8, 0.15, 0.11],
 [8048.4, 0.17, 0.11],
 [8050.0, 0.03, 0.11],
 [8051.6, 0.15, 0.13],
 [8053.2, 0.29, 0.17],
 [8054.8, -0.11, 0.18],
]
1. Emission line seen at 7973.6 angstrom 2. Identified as H-beta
